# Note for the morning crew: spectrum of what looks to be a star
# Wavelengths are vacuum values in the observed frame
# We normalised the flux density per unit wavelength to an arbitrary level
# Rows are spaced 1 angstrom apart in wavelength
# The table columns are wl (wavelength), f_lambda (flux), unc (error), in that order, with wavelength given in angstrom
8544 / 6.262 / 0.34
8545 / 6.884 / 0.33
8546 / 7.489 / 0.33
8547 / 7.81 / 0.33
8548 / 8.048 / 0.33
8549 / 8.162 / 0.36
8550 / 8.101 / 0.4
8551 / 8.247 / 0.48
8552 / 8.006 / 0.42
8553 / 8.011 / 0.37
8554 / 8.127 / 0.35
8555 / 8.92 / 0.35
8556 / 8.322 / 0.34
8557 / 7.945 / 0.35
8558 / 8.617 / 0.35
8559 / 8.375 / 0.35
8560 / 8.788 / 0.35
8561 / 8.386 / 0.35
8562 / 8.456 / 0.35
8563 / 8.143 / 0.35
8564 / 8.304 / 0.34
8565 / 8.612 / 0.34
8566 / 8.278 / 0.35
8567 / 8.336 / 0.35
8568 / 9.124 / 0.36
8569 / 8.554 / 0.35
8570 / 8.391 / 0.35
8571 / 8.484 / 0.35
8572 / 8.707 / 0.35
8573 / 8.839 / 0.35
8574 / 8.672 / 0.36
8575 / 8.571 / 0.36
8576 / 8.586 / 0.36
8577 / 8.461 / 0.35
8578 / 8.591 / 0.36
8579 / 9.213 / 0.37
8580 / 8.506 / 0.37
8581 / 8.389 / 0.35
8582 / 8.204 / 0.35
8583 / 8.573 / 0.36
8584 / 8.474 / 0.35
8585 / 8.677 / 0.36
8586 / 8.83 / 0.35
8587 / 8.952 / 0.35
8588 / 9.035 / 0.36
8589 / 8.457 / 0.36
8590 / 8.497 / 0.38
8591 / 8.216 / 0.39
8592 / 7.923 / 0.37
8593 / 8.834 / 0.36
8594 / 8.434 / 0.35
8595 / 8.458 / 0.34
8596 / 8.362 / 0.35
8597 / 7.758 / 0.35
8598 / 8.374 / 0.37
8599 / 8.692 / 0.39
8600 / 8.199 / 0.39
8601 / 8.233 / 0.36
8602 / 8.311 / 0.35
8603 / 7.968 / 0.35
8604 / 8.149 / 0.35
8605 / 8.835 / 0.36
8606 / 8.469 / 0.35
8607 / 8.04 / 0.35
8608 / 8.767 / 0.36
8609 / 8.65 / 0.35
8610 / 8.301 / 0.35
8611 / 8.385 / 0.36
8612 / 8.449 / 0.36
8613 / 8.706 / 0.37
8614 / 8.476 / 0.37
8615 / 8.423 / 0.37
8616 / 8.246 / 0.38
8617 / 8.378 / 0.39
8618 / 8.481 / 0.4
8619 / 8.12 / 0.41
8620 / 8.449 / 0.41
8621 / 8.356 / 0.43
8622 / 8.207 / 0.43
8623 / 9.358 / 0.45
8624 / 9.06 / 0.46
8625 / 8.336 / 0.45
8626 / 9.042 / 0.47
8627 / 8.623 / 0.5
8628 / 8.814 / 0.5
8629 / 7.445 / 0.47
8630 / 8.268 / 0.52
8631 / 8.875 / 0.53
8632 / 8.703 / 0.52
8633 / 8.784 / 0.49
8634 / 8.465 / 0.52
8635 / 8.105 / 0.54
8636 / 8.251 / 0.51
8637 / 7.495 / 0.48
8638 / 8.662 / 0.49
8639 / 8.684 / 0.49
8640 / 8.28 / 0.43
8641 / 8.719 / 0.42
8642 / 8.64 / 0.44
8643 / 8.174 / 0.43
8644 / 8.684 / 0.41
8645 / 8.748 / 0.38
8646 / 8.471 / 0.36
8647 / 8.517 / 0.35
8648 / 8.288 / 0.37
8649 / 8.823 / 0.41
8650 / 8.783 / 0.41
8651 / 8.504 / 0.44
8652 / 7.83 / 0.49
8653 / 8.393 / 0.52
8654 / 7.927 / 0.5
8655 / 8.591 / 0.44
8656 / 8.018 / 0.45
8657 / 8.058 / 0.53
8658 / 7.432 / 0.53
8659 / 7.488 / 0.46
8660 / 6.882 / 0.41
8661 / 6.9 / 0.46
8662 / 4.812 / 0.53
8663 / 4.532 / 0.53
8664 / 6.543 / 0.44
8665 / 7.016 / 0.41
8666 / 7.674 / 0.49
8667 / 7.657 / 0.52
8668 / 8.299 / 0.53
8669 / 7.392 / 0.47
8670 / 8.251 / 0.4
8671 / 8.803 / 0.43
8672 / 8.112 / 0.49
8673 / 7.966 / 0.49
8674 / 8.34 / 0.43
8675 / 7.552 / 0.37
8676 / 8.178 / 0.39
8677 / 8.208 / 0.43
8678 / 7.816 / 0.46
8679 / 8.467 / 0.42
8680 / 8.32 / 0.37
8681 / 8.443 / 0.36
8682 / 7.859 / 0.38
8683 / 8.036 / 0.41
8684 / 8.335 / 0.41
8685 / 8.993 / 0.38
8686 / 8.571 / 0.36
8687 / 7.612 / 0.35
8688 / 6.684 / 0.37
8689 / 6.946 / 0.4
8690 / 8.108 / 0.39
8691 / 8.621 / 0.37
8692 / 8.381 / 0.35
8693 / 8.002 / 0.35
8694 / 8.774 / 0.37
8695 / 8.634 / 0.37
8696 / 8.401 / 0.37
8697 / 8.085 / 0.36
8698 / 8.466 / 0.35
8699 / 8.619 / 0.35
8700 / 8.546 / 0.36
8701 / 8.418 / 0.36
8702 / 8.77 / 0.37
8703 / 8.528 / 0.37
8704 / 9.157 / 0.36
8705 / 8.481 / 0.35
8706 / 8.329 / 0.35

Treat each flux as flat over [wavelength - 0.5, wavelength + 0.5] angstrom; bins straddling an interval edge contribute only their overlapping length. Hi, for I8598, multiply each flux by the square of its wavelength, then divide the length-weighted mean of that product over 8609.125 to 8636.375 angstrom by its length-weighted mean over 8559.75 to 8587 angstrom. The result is 1.0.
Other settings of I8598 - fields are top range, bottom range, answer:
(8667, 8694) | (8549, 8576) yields 0.99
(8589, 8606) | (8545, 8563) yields 1.03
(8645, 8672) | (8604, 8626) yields 0.92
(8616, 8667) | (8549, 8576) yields 0.98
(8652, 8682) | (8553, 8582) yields 0.92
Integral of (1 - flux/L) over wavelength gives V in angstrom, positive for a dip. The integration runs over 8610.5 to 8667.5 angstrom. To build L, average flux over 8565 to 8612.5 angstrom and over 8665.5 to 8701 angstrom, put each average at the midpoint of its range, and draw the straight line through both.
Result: 1.2 angstrom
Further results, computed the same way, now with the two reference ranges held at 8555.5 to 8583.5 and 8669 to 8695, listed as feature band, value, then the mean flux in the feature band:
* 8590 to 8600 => 0.1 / 8.34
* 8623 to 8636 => -0.4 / 8.56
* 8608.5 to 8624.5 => -0.3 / 8.5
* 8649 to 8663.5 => 1.3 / 7.49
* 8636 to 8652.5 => -0.4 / 8.45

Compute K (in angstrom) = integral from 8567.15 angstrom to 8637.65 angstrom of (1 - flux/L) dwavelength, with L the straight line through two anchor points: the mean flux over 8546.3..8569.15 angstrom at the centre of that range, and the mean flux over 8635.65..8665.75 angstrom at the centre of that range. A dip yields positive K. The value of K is -3.3 angstrom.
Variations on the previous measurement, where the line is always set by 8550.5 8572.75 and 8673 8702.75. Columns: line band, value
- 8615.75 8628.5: -0.4 angstrom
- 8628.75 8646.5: -0.3 angstrom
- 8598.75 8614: -0.1 angstrom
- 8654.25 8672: 2.0 angstrom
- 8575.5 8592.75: -0.4 angstrom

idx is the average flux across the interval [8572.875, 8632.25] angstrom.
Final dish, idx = 8.49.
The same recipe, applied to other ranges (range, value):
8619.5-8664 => 8.15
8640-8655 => 8.46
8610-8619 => 8.42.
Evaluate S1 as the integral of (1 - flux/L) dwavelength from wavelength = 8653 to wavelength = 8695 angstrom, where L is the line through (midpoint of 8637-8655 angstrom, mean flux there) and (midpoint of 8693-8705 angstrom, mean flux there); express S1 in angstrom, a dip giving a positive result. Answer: 3.5 angstrom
